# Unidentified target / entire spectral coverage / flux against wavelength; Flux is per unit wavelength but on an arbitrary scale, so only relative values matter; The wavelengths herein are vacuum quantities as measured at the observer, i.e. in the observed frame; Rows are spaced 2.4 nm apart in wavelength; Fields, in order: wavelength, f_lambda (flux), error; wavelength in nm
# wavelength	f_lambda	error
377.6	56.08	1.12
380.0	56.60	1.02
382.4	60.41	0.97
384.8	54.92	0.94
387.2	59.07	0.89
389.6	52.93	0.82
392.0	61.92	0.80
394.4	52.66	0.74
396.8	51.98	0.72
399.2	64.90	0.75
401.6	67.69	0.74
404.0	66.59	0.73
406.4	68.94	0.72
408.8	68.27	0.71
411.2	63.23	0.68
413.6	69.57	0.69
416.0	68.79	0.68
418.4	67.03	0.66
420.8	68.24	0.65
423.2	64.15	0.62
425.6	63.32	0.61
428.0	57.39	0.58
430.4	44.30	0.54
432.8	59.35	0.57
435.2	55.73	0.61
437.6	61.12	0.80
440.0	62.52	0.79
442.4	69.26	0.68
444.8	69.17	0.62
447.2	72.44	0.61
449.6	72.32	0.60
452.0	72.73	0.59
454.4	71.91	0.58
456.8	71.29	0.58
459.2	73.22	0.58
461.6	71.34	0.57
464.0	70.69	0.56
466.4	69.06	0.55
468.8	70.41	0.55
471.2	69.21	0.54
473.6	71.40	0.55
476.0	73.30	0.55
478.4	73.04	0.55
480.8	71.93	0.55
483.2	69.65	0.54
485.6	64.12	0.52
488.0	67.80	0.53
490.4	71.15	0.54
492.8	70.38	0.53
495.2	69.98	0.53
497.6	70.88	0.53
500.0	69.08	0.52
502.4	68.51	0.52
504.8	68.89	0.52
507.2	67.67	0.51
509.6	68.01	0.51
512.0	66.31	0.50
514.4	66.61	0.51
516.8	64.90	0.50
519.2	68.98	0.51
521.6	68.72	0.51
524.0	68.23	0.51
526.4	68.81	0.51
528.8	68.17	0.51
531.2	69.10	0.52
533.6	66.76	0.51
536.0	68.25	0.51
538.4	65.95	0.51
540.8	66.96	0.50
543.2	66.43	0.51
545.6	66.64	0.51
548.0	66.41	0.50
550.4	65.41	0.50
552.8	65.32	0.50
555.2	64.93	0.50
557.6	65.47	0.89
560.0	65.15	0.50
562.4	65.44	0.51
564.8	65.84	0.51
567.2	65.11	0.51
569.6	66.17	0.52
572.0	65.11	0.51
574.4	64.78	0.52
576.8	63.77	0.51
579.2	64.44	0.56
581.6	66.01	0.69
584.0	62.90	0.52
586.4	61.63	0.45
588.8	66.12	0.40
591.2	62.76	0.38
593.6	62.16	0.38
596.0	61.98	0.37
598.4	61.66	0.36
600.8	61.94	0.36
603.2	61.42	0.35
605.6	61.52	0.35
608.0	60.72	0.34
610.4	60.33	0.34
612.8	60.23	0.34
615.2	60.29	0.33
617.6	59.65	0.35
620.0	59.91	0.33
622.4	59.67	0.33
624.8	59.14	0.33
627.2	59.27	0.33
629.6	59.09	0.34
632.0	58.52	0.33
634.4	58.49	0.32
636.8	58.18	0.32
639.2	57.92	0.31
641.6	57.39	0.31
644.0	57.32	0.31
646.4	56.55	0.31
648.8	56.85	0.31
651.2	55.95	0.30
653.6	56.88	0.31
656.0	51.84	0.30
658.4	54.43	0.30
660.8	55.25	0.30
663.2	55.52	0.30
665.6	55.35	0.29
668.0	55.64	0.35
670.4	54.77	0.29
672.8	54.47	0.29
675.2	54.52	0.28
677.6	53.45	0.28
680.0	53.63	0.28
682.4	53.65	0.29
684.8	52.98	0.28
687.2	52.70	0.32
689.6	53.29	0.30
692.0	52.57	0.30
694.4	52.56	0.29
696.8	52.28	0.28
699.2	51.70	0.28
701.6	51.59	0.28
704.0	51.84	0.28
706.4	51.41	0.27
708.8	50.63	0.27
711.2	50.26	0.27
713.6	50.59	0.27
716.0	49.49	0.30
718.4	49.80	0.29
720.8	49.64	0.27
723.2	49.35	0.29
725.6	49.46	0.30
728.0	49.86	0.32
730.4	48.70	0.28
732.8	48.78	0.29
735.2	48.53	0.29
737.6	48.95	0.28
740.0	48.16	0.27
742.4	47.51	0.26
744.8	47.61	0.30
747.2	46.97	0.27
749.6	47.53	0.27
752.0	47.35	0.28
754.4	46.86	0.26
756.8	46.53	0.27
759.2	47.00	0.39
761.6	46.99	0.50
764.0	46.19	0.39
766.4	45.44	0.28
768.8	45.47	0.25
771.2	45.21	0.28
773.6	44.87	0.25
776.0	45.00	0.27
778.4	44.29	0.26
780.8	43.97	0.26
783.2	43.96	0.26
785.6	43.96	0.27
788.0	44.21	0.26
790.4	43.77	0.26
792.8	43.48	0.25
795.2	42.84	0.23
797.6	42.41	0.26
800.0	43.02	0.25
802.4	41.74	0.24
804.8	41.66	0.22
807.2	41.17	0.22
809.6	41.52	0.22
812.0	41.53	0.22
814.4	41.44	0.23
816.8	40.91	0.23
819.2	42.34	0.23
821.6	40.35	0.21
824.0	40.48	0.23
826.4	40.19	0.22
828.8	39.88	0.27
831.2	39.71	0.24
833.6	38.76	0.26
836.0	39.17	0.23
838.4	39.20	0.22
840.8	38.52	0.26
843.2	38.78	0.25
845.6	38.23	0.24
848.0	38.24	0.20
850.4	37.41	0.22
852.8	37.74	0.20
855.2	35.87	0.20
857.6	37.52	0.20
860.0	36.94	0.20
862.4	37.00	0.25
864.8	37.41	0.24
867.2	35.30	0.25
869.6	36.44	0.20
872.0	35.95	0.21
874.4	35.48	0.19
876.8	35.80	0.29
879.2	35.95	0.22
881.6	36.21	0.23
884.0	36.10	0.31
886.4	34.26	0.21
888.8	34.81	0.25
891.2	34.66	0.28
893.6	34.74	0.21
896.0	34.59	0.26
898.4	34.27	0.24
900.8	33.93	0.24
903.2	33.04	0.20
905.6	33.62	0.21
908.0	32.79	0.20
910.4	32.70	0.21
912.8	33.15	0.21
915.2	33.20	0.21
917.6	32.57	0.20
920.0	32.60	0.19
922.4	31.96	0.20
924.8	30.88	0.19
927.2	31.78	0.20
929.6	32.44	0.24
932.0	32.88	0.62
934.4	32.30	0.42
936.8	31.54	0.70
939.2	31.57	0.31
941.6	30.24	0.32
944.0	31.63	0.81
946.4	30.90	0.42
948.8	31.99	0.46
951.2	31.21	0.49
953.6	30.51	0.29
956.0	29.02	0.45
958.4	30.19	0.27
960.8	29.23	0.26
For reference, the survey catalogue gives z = 0.001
